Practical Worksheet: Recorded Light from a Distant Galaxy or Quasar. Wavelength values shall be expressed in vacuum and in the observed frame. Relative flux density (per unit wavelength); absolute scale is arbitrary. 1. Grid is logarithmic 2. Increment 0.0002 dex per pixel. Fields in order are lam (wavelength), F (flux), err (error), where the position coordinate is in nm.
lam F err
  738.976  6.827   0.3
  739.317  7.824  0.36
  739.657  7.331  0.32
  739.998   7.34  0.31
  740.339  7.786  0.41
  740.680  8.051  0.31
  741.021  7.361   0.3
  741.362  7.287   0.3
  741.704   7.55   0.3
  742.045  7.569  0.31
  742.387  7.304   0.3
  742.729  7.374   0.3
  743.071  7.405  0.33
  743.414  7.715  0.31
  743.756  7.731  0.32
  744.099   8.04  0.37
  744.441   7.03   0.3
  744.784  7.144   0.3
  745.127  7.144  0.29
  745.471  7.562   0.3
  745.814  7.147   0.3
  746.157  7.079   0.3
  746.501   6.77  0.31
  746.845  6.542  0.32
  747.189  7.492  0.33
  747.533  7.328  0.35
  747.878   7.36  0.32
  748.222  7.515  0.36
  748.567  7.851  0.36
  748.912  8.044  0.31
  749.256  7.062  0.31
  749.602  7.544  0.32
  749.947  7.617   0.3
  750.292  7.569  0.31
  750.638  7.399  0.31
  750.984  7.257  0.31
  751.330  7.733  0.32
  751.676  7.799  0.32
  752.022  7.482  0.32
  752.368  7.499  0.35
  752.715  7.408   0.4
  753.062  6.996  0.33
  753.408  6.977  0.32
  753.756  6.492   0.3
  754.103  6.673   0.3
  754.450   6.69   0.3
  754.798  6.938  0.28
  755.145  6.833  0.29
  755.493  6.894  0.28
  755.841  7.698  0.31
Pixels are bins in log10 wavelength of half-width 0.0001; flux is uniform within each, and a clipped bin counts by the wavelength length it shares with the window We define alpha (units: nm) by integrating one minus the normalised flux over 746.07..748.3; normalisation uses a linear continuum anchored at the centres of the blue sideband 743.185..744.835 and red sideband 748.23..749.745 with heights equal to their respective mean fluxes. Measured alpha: 0.13 nm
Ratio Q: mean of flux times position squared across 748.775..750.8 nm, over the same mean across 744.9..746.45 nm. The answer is 1.06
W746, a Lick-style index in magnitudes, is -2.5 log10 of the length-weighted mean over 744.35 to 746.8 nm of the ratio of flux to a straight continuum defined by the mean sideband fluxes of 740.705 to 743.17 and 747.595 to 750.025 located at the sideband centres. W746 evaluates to 0.06 mag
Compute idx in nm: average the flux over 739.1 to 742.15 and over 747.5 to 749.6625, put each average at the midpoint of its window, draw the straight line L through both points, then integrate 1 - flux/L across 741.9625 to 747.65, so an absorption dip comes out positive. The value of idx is 0.18 nm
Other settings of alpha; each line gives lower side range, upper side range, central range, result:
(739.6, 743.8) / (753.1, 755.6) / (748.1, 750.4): -0.17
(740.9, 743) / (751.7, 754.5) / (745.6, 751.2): -0.10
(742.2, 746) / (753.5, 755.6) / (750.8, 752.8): -0.17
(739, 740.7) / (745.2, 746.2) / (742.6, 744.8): -0.04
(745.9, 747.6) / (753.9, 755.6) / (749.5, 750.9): -0.12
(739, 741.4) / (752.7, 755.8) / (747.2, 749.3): -0.11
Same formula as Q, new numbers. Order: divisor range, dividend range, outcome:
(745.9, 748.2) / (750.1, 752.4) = 1.07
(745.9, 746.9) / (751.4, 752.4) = 1.13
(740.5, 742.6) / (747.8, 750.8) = 1.03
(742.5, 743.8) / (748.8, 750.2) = 1.02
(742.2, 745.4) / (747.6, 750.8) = 1.03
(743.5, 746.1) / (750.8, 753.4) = 1.02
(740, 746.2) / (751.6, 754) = 0.99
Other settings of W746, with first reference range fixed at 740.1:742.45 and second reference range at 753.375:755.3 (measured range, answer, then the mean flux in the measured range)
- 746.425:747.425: 0.04 mag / 6.98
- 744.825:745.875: 0.00 mag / 7.28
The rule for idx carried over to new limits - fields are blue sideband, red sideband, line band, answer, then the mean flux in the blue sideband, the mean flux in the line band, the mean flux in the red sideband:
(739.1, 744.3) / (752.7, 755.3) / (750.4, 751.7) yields -0.09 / 7.57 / 7.52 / 6.84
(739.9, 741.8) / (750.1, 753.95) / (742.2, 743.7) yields 0.01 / 7.57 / 7.47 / 7.33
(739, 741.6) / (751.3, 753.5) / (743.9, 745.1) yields 0.02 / 7.52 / 7.38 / 7.41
